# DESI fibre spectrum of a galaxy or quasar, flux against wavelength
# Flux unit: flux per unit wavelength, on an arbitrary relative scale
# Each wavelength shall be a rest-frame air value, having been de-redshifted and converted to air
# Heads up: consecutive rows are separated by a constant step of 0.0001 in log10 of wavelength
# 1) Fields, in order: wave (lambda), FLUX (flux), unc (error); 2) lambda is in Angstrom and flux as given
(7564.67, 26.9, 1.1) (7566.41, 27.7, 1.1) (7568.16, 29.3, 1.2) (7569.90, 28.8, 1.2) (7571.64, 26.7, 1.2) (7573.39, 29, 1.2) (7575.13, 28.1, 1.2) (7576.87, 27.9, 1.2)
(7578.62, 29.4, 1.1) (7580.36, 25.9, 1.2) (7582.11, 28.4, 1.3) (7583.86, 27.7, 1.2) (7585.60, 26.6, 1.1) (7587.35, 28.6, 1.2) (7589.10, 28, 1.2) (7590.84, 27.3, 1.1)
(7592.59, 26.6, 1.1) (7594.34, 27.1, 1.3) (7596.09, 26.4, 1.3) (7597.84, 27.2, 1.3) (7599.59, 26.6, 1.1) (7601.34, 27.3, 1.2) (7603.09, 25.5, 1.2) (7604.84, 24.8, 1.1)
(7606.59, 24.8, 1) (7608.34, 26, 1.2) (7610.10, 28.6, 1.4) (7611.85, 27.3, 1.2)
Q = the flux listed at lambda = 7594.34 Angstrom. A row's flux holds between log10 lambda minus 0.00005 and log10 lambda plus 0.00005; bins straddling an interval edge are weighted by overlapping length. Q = 27.1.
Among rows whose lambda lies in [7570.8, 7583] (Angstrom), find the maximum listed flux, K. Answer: 29.4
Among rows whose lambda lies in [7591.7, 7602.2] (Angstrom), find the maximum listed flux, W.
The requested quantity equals 27.3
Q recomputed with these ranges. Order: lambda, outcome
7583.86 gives 27.7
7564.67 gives 26.9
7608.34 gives 26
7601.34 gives 27.3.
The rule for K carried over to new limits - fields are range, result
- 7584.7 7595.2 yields 28.6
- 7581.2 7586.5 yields 28.4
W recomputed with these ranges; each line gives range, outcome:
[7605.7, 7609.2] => 26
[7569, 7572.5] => 28.8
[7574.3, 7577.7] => 28.1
